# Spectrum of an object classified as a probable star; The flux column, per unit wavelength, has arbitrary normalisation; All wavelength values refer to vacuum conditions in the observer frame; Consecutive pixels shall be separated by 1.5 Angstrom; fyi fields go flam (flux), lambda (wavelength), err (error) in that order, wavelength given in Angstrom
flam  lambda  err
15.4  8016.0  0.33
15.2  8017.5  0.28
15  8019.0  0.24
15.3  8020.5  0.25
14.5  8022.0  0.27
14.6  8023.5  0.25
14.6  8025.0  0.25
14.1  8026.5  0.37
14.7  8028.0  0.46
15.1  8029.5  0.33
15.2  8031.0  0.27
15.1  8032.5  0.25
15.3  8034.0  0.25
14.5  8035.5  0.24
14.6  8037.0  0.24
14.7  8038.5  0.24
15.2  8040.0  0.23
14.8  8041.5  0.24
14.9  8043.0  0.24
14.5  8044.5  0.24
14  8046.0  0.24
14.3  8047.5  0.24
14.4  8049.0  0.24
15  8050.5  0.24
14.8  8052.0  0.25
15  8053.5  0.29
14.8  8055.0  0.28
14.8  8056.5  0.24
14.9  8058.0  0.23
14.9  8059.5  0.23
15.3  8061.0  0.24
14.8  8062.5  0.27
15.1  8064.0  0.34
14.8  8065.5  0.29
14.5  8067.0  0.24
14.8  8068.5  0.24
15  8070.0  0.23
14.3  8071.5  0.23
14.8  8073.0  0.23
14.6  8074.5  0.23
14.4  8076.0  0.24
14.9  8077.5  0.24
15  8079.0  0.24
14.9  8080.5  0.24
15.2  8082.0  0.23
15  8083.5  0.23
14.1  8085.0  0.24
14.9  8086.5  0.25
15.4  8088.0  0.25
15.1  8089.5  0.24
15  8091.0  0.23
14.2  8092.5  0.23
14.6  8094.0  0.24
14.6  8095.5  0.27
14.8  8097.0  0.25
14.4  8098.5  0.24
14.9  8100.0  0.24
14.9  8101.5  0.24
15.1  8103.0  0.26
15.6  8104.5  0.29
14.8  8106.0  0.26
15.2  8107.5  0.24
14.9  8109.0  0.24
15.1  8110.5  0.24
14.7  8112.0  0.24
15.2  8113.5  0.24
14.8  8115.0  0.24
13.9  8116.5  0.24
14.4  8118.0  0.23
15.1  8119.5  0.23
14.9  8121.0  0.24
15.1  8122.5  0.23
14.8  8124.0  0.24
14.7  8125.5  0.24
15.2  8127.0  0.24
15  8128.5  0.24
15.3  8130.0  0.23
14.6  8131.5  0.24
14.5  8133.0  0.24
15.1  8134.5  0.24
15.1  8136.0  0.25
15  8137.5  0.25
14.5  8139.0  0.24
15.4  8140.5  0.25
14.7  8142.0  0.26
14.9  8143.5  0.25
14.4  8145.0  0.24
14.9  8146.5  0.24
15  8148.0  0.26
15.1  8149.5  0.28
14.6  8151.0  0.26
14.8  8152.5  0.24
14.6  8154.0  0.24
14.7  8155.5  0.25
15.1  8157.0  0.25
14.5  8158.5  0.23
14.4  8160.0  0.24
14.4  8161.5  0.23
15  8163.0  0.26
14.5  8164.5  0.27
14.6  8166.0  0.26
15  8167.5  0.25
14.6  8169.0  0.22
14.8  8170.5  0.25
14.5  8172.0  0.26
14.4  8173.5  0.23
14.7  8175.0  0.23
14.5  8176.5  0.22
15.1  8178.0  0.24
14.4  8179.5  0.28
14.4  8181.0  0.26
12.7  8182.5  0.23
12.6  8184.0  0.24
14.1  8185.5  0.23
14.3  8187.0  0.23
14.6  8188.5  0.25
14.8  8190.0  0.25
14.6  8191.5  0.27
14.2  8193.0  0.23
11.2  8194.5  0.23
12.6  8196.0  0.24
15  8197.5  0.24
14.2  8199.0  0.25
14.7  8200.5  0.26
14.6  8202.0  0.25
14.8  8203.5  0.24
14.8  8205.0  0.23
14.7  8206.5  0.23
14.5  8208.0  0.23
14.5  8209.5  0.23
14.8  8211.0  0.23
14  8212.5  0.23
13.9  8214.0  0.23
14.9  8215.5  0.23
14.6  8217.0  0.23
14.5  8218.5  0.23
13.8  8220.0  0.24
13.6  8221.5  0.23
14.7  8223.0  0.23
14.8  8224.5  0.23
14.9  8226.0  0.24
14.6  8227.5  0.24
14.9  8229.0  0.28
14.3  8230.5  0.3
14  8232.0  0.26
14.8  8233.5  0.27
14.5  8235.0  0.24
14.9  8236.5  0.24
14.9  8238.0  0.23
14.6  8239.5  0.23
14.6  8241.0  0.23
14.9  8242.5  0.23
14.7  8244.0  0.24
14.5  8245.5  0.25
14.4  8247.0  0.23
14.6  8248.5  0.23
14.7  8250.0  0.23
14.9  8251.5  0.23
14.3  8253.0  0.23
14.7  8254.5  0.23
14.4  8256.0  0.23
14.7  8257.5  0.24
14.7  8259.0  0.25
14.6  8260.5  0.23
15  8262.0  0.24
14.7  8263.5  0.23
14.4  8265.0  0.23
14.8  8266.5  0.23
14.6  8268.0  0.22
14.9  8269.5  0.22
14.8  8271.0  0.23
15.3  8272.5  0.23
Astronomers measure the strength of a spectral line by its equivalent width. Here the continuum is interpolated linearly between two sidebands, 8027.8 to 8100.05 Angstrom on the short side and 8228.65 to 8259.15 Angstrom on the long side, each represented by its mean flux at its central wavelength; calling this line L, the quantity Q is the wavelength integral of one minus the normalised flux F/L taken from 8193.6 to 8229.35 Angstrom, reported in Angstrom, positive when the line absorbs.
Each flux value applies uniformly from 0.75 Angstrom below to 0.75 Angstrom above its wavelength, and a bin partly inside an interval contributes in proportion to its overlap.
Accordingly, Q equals 0.8 Angstrom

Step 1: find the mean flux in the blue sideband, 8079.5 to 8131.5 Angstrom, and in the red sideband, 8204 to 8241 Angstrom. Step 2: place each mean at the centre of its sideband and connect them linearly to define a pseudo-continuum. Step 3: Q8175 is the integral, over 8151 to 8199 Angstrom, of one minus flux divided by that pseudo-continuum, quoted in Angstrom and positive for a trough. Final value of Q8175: 1.1 Angstrom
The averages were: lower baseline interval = 14.9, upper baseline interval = 14.5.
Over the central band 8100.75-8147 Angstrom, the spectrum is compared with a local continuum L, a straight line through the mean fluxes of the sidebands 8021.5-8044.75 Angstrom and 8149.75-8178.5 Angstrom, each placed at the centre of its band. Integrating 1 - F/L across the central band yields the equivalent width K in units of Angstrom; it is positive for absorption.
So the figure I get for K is -0.6 Angstrom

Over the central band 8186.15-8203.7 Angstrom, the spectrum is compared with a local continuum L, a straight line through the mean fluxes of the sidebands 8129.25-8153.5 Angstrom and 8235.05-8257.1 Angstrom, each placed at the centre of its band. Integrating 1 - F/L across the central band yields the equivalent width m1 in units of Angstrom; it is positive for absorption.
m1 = 0.8 Angstrom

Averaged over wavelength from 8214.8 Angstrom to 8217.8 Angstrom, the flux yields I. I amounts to 14.7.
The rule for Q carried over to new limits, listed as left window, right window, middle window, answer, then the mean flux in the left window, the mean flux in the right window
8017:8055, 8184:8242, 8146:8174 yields -0.43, 14.8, 14.4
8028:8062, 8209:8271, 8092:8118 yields -0.10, 14.8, 14.6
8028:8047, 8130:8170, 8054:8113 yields -0.21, 14.8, 14.8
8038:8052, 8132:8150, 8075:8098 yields -0.08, 14.7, 14.9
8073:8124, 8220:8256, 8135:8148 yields -0.10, 14.8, 14.6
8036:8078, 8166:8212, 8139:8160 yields -0.54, 14.7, 14.3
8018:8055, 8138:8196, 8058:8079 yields -0.16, 14.8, 14.4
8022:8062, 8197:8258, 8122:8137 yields -0.27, 14.8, 14.6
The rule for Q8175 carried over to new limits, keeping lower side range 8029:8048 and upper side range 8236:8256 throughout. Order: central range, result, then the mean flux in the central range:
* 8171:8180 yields 0.05 Angstrom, 14.6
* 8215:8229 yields 0.16 Angstrom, 14.5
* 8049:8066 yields -0.15 Angstrom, 14.9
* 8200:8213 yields 0.06 Angstrom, 14.6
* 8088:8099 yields 0.02 Angstrom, 14.7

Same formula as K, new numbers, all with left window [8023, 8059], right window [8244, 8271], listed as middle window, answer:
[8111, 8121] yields 0.0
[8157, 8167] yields 0.1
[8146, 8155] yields -0.1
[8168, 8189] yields 0.6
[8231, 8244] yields 0.0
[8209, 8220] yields 0.2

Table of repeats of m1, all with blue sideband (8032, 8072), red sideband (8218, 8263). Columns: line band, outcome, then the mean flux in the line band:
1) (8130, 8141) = -0.16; 14.9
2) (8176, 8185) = 0.44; 13.9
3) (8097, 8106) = -0.13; 15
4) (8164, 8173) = 0.00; 14.7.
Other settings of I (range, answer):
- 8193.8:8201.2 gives 13.5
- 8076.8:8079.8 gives 15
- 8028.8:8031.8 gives 15.1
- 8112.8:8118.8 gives 14.6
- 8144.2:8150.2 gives 14.8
